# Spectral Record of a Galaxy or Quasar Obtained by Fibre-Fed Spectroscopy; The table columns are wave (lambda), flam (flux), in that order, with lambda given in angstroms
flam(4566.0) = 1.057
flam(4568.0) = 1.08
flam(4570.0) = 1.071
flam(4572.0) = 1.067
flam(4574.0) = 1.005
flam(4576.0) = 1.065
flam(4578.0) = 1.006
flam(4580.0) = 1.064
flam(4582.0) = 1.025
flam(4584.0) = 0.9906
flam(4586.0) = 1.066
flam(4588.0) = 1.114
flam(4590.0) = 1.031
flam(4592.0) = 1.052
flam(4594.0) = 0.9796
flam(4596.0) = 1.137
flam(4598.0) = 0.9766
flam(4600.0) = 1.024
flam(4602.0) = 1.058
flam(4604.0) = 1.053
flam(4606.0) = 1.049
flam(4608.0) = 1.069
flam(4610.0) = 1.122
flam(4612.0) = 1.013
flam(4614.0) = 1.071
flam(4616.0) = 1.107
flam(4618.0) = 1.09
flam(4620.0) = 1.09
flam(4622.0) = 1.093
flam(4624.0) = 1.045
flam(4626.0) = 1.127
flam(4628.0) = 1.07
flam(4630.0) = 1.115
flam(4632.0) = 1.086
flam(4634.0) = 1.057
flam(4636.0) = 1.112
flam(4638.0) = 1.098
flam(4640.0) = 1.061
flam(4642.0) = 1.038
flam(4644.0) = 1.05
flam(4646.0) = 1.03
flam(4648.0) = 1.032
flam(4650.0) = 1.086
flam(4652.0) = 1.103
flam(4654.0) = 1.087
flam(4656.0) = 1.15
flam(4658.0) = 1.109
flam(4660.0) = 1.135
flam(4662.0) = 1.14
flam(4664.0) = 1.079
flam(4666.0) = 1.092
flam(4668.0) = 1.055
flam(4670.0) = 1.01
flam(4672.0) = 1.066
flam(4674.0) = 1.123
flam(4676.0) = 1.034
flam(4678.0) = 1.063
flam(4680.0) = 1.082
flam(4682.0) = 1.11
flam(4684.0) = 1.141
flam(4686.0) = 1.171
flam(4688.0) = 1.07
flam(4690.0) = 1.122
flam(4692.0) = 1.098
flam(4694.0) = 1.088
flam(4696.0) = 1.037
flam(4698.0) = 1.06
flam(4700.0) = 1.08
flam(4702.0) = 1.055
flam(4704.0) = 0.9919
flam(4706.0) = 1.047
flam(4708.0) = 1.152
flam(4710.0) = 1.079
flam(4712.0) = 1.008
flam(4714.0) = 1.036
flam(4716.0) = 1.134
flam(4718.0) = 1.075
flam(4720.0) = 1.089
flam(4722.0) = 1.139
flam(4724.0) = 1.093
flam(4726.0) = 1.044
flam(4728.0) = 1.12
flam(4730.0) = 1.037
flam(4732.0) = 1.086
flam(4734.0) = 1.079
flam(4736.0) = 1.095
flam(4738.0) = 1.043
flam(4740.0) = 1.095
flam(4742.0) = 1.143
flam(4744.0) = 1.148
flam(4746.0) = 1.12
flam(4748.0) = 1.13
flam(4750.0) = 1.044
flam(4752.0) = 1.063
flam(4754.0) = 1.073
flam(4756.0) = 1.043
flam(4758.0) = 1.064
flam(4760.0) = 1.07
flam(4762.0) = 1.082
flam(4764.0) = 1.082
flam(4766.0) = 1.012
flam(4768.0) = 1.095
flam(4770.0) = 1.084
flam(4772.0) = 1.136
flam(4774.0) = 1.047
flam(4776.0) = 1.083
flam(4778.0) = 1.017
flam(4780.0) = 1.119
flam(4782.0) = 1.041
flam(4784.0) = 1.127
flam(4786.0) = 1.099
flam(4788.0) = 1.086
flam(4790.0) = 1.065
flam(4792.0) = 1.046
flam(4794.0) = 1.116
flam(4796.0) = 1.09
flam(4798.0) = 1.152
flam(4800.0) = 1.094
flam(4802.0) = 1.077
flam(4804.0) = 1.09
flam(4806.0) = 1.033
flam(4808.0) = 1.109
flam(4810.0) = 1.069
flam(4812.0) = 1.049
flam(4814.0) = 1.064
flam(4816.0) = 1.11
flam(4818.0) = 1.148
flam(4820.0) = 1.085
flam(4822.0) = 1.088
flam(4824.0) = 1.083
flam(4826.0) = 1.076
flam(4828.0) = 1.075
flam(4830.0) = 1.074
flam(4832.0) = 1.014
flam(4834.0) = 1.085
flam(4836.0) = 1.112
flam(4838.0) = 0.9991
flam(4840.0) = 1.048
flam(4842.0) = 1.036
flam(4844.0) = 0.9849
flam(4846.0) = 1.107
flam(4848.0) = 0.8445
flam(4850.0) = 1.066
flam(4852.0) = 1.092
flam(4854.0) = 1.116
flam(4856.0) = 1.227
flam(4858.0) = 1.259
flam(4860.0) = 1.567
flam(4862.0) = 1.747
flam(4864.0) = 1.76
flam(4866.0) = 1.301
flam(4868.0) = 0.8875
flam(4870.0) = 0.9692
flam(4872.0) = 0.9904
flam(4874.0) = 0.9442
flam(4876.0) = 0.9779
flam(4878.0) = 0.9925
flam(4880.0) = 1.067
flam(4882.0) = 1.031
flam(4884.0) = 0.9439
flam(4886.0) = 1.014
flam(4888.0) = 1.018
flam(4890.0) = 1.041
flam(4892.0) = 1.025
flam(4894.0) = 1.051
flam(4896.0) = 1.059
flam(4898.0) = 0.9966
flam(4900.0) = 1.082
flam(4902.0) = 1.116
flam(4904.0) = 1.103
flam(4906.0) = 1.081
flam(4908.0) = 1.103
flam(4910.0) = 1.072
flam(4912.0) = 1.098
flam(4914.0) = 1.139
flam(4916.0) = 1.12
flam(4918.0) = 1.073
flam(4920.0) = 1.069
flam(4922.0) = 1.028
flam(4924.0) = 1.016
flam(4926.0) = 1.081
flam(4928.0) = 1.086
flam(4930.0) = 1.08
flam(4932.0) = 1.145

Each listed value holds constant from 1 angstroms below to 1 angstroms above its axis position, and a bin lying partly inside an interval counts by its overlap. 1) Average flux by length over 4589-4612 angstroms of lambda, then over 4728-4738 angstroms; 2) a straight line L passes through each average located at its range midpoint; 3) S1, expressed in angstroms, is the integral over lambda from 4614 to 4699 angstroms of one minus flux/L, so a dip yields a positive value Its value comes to -2.1 angstroms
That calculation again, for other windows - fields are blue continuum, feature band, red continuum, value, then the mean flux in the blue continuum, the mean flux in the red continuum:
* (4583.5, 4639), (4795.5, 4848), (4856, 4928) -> 1.40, 1.07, 1.11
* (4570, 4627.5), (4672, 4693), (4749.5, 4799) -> -0.64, 1.06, 1.08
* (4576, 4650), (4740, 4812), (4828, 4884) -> 1.02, 1.06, 1.12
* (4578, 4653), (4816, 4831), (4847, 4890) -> 0.38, 1.06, 1.13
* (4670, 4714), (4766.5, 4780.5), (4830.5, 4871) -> 0.51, 1.08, 1.16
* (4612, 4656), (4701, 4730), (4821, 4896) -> 0.31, 1.08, 1.1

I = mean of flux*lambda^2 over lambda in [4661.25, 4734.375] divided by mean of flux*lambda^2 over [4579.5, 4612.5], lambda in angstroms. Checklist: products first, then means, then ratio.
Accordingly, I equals 1.08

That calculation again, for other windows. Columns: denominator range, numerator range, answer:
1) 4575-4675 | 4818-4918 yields 1.14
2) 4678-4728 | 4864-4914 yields 1.05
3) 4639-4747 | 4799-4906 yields 1.08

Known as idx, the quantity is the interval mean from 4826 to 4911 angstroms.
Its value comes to 1.1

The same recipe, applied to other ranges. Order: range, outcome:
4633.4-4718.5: 1.08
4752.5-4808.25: 1.08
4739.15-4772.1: 1.09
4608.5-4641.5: 1.08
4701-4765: 1.08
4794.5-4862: 1.1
